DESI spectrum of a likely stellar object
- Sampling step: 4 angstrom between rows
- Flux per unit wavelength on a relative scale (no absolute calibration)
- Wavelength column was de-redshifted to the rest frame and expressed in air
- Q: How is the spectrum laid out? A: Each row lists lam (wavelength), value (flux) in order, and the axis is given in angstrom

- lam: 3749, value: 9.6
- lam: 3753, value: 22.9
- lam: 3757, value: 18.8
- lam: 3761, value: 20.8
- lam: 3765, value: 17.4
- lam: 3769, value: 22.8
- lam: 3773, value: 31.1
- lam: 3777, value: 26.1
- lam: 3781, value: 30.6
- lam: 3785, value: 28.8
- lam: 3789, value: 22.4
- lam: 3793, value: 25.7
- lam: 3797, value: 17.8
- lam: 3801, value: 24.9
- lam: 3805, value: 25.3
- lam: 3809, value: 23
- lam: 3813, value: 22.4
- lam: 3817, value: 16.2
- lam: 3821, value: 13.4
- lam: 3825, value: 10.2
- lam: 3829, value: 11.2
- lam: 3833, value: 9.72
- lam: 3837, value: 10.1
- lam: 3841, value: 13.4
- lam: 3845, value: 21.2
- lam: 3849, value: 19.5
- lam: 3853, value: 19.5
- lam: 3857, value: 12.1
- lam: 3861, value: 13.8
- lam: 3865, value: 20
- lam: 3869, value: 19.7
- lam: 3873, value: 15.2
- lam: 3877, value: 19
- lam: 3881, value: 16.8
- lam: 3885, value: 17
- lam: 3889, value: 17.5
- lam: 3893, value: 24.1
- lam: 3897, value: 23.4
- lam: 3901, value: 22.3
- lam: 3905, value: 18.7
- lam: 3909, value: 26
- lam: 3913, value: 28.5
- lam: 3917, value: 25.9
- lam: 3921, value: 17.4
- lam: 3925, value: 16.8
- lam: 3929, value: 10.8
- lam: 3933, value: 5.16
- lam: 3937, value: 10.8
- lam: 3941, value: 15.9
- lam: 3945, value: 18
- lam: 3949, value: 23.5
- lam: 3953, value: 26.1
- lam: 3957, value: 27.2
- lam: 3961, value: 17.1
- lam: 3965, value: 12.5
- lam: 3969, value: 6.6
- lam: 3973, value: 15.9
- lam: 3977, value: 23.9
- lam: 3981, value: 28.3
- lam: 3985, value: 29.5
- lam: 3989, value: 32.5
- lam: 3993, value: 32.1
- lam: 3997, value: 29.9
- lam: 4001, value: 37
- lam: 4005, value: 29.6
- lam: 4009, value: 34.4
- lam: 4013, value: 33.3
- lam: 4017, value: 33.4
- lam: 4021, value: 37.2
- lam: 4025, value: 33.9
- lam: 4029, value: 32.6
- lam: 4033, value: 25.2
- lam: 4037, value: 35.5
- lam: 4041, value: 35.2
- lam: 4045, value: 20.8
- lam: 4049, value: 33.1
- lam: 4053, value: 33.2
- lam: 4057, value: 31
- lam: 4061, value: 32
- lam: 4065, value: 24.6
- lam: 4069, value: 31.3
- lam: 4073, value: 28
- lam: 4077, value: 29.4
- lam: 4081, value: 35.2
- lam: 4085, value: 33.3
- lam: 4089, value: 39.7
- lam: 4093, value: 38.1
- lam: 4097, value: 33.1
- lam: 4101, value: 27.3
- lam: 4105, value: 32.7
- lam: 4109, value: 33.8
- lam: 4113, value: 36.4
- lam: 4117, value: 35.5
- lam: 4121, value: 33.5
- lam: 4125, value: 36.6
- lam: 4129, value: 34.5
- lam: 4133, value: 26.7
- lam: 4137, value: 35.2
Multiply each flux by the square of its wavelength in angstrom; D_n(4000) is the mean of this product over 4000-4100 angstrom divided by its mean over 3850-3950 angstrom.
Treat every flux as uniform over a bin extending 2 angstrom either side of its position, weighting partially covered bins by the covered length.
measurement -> 1.91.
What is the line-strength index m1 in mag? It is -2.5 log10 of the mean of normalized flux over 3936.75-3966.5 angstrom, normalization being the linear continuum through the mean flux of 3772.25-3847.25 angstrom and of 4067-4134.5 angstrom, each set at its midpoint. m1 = 0.33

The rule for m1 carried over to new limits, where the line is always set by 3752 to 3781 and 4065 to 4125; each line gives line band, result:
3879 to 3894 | 0.410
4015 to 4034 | -0.060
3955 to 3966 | 0.435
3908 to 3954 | 0.464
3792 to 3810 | 0.054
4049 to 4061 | -0.009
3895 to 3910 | 0.222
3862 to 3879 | 0.407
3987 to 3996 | -0.067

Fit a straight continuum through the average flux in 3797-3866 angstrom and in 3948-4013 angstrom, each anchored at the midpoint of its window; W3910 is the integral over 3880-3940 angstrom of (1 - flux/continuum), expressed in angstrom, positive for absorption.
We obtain 7.2 angstrom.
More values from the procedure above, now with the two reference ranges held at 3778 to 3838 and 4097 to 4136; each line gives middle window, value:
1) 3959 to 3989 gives 7.8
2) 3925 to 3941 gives 9.1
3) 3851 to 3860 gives 2.6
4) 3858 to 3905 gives 8.4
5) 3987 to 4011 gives -3.9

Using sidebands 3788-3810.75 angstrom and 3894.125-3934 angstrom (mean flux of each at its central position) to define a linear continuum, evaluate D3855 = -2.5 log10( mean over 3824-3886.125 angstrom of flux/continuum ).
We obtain 0.35 mag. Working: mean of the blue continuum 23.2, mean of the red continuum 20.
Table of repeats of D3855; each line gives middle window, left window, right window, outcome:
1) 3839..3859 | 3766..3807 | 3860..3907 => 0.236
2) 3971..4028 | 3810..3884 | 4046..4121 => -0.155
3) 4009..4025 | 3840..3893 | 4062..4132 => -0.240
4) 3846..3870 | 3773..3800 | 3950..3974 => 0.273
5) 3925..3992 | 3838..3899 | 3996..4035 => 0.391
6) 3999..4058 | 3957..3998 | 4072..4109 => -0.183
